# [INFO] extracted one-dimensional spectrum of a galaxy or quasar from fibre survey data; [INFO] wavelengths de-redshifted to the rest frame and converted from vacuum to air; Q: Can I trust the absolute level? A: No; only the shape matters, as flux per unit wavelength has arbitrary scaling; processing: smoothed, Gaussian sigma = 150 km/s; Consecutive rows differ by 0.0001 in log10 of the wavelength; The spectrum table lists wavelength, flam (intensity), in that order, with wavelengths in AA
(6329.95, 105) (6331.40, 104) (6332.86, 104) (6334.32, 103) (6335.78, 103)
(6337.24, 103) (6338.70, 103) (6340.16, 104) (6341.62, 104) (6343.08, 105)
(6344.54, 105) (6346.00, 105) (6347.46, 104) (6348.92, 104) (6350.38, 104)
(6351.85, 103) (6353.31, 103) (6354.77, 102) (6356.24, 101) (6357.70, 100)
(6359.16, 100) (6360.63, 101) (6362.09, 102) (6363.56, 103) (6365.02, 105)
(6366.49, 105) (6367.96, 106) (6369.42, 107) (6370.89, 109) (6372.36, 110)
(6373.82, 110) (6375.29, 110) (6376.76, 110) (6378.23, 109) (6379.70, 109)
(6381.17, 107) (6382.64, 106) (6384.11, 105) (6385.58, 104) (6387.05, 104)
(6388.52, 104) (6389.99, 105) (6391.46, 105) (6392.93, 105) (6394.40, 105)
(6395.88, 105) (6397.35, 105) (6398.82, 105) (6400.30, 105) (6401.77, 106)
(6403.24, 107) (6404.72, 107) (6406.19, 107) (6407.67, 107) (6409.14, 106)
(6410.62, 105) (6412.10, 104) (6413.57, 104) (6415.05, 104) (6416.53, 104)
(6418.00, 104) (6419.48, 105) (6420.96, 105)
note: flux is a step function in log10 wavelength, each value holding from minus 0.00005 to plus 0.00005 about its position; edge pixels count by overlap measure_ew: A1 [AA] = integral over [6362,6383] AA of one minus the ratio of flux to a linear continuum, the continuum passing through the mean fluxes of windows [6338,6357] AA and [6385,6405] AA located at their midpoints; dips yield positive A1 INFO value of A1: -0.60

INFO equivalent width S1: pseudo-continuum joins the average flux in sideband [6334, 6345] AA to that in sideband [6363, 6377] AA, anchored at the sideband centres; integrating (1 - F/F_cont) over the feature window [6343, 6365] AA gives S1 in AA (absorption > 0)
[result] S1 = 0.6 AA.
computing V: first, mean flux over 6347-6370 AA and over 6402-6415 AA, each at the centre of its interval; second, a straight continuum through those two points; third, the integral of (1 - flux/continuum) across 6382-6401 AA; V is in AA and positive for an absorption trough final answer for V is 0.0 AA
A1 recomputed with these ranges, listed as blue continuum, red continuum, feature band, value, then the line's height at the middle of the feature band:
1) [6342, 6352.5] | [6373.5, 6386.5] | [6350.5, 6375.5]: 0.3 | 106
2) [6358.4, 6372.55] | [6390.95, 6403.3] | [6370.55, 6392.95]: -0.4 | 105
